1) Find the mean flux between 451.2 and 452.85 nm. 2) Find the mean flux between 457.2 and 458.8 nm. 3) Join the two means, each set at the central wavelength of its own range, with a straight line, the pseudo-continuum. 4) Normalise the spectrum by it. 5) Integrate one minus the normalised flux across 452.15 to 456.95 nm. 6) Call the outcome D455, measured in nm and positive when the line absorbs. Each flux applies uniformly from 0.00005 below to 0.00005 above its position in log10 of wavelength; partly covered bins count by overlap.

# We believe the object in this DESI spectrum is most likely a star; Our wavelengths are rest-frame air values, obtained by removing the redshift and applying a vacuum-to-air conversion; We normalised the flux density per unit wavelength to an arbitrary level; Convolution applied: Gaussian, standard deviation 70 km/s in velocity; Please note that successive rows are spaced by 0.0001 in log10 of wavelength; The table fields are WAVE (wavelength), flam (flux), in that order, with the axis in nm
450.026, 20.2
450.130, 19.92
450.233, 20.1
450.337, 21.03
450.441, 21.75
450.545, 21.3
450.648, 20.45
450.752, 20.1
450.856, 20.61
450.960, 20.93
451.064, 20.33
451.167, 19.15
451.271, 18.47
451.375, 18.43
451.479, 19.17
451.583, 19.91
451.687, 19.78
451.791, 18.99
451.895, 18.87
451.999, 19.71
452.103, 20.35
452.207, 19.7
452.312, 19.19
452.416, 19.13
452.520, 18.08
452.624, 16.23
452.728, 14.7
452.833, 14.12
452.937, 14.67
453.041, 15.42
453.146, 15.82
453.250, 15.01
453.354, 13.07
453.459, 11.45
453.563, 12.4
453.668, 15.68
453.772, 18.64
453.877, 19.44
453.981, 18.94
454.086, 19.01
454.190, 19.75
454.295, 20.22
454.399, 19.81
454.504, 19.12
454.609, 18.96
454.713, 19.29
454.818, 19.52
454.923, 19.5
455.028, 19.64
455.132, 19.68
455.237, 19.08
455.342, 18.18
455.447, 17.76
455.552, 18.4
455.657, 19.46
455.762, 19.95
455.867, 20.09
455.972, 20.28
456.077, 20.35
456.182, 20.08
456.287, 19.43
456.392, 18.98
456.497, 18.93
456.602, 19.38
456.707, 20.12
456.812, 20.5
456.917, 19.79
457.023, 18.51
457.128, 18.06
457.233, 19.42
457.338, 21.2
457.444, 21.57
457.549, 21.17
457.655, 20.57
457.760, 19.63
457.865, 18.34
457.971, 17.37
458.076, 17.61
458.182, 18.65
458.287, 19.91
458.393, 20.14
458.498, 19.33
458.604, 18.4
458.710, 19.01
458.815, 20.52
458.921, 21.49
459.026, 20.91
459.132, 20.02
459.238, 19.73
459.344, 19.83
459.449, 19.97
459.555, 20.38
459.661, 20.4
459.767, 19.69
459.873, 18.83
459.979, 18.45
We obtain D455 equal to 0.19 nm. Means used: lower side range 18.5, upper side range 19.5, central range 18.2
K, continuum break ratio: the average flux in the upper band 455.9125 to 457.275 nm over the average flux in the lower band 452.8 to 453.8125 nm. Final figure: 1.34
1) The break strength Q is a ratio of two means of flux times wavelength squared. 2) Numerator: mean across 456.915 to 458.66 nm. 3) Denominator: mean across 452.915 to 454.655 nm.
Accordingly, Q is 1.16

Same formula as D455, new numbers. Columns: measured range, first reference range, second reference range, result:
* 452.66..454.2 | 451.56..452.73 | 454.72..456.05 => 0.26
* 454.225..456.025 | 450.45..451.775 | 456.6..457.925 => 0.05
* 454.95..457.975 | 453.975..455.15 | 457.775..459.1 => -0.02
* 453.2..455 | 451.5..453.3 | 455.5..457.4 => 0.08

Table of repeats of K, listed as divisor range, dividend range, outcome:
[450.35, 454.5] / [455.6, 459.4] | 1.08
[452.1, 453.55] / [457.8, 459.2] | 1.21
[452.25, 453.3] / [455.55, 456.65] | 1.21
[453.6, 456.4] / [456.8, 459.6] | 1.03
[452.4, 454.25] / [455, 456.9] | 1.21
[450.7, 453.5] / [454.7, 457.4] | 1.09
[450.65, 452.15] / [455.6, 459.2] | 1.00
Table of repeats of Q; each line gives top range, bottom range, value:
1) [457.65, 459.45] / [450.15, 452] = 1.01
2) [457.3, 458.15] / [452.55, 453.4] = 1.34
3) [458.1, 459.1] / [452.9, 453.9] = 1.34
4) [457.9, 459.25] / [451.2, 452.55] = 1.04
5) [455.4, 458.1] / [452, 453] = 1.14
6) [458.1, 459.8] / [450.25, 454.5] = 1.12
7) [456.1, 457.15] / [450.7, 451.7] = 1.01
